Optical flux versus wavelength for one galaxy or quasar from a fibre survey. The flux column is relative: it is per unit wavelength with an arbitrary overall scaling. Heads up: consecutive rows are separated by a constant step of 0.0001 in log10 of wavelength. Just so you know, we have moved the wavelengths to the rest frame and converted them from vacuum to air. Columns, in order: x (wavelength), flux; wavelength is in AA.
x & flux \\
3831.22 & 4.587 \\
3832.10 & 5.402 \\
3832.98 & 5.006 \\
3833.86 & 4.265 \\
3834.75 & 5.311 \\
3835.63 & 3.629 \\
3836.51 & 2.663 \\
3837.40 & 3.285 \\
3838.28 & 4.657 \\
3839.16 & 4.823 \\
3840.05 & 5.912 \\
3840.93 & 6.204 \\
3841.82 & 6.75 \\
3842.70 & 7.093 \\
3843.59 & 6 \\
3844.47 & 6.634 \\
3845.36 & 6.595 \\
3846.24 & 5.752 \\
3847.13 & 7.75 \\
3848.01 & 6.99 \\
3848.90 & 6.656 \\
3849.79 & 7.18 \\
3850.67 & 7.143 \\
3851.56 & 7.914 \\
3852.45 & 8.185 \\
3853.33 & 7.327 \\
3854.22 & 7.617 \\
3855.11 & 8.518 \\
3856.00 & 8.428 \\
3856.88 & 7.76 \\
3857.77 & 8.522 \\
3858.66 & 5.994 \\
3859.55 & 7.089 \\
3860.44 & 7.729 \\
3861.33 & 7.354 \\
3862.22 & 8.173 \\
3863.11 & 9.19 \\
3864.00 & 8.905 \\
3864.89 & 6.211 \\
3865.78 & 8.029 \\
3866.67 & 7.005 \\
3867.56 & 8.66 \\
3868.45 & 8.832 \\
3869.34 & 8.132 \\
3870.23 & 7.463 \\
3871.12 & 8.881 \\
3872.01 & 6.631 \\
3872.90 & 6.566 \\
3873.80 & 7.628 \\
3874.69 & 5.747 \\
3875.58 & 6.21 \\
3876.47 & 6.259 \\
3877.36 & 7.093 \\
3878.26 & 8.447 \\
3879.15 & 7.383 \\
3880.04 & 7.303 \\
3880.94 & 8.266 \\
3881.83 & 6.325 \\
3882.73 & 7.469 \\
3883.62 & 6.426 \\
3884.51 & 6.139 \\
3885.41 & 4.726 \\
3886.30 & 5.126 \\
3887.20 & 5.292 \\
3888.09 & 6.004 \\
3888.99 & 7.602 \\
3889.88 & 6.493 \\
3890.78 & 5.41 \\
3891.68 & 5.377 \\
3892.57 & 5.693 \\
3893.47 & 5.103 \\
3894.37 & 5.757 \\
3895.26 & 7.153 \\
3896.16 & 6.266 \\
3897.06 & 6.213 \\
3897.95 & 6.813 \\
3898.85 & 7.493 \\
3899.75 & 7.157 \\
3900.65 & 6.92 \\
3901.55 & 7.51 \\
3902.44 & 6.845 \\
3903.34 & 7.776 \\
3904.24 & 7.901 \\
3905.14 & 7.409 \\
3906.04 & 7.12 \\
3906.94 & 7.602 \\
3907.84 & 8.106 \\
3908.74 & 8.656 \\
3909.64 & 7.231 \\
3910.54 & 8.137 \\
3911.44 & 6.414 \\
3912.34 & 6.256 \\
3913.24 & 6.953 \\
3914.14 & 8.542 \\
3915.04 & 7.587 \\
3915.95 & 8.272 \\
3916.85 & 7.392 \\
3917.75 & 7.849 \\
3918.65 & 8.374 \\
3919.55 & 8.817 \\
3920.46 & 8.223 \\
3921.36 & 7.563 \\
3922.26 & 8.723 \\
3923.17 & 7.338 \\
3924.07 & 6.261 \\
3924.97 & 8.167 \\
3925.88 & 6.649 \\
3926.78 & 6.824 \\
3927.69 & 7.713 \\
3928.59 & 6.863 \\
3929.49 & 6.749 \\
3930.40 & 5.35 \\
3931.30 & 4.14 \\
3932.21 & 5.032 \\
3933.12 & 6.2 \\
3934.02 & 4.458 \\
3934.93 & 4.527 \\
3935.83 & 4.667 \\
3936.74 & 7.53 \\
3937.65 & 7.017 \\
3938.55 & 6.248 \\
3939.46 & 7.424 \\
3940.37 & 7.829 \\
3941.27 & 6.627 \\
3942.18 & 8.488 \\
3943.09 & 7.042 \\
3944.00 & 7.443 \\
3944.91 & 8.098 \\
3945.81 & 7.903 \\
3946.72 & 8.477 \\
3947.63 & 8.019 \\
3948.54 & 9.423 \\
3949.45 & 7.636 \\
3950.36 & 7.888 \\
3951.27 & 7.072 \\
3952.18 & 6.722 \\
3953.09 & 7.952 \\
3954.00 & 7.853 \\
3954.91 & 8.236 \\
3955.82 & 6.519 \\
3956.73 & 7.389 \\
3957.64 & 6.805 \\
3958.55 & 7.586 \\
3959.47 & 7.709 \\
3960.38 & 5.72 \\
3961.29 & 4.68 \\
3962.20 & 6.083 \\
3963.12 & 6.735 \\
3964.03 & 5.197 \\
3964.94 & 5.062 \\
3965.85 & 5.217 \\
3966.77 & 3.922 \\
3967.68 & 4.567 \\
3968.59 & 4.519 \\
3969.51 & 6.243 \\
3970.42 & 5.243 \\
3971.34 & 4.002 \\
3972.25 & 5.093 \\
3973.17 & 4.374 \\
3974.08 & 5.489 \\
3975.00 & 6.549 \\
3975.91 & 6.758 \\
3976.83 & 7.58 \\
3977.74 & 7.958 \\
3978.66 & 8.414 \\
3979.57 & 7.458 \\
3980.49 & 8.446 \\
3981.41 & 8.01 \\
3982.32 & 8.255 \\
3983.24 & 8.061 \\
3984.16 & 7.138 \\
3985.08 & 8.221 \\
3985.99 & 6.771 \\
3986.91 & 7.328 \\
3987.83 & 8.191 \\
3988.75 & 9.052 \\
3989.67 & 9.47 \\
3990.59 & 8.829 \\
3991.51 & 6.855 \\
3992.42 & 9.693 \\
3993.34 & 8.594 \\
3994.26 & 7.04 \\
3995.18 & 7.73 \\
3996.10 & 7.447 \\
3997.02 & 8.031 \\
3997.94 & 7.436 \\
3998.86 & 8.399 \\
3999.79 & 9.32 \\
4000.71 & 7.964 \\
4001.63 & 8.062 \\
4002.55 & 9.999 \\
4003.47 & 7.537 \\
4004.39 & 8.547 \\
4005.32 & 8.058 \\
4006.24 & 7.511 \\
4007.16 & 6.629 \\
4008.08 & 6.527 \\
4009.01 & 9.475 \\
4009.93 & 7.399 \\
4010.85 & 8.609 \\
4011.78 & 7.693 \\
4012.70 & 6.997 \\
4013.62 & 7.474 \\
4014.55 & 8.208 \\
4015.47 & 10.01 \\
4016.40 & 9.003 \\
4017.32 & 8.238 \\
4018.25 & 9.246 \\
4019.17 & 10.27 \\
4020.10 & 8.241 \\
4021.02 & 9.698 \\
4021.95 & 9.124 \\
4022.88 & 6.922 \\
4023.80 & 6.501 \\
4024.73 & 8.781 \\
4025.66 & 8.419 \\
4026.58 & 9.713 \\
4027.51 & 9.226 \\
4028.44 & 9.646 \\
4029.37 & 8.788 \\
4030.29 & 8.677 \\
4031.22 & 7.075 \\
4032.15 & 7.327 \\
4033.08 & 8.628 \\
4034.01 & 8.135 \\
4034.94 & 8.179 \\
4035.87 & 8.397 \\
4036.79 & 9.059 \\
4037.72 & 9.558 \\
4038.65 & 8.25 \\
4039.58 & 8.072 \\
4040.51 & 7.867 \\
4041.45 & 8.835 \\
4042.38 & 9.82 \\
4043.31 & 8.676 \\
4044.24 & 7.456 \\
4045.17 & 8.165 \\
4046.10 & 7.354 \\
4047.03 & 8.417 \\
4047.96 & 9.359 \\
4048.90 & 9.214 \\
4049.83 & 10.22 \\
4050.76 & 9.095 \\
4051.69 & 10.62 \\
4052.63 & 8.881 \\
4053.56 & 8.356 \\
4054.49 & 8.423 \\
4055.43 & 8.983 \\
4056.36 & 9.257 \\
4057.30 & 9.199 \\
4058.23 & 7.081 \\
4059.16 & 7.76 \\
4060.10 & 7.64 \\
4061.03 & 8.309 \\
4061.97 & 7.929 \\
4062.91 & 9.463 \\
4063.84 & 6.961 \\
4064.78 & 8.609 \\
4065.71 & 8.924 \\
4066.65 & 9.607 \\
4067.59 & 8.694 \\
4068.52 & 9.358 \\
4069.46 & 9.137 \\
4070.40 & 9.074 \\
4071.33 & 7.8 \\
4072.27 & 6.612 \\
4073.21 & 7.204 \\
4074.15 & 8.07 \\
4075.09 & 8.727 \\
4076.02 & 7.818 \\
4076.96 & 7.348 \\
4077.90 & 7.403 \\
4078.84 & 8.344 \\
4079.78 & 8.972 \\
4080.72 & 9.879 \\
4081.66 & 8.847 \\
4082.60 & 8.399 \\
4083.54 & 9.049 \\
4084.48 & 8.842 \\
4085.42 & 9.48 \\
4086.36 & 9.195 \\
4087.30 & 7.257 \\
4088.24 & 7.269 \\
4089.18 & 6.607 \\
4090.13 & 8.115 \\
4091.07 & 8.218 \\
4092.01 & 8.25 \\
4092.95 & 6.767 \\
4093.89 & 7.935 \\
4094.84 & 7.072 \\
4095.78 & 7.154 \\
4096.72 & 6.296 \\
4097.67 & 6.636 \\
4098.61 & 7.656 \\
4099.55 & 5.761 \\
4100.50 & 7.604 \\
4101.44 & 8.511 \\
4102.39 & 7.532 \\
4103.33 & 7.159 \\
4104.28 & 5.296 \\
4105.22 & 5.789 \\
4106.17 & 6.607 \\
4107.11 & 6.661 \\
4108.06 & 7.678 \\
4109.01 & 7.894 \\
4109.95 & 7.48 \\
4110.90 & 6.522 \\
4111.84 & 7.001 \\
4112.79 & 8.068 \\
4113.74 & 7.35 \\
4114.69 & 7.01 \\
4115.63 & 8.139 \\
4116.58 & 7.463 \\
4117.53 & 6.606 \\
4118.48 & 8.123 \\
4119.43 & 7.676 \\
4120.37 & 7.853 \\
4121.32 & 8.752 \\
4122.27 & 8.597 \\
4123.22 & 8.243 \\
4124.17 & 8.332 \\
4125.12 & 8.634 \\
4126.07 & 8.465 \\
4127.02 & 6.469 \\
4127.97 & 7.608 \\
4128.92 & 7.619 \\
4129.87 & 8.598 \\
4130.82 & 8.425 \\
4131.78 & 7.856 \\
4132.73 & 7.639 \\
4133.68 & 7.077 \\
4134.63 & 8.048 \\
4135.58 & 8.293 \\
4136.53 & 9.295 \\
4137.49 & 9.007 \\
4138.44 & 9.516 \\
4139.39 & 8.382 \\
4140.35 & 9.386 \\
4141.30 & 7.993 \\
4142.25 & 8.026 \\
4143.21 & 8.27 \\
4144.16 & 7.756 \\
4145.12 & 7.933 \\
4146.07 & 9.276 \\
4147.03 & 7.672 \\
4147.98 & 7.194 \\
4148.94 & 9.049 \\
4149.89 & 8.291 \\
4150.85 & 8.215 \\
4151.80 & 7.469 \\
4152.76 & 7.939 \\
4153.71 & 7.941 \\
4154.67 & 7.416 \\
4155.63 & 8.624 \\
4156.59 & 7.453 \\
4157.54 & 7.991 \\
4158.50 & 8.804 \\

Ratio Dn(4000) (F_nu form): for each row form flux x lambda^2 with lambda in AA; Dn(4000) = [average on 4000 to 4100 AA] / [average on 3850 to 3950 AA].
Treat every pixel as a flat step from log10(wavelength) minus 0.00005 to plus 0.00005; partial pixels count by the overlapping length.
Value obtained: 1.3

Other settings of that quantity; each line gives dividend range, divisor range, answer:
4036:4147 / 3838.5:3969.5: 1.28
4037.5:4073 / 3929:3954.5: 1.31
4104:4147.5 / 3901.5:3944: 1.22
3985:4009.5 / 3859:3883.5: 1.15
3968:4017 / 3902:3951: 1.09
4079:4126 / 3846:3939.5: 1.21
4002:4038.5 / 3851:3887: 1.23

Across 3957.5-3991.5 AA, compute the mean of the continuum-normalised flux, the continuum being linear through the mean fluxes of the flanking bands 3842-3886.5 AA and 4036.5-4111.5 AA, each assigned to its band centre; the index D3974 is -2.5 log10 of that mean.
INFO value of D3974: 0.16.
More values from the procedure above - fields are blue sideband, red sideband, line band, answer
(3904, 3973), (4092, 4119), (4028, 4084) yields -0.202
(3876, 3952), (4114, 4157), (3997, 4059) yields -0.126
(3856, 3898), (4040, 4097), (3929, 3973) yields 0.164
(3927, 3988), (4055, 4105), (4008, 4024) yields -0.146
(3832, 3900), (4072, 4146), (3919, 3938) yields 0.059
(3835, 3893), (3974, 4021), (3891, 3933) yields 0.029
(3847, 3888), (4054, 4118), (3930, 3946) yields 0.165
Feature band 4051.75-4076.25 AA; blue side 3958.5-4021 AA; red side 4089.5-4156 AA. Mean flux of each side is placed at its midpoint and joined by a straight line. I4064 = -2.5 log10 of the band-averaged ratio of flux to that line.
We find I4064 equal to -0.11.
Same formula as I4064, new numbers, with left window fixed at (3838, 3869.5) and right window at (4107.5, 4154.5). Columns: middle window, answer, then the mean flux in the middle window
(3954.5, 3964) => 0.135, 6.67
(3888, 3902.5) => 0.145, 6.46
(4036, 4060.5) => -0.118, 8.68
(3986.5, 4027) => -0.082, 8.28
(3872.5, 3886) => 0.086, 6.78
